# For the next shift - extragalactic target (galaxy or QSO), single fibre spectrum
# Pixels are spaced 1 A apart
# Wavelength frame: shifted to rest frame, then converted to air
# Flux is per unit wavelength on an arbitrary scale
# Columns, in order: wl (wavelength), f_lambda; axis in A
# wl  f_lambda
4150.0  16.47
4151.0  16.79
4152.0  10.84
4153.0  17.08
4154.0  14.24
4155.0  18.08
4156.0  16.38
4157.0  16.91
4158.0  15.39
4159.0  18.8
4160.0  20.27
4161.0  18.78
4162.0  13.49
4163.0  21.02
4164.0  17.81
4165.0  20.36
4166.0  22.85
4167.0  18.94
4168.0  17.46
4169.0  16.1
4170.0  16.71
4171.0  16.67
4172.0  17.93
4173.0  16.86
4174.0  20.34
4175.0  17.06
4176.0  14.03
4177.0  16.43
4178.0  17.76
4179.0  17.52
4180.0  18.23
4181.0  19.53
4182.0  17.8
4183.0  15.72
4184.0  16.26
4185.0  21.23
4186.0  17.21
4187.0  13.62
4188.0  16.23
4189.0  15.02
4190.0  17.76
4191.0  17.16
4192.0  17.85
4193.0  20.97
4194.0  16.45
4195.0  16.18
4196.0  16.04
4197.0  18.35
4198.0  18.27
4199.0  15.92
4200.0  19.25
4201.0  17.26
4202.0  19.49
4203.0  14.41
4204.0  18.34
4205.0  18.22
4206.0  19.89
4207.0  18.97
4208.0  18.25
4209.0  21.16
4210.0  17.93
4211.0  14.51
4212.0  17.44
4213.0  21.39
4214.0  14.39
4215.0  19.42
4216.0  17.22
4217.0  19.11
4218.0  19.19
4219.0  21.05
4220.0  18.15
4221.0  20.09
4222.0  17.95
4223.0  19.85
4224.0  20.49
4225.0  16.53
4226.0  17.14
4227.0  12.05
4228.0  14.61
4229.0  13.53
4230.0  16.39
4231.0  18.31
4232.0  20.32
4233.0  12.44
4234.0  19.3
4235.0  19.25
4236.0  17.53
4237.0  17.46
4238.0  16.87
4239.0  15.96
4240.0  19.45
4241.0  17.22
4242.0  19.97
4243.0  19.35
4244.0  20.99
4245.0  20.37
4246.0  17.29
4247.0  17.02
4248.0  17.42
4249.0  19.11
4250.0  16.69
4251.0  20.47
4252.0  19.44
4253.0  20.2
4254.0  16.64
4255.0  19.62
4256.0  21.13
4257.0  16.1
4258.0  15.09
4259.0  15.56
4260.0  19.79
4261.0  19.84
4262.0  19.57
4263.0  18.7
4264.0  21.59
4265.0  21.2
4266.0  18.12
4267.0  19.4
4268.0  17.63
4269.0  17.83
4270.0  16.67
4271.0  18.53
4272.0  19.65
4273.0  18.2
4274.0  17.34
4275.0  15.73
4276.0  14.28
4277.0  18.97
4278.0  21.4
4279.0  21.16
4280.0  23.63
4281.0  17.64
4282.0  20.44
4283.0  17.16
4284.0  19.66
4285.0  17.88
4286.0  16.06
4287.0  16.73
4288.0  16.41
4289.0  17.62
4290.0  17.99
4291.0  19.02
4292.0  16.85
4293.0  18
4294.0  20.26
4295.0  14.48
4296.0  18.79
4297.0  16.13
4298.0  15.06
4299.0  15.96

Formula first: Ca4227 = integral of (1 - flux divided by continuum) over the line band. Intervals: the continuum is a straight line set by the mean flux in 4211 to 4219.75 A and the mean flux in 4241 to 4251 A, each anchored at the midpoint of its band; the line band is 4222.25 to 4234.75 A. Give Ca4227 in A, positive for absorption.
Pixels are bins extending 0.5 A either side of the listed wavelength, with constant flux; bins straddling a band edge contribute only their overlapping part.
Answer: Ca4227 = 1.2 A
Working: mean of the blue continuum 18.4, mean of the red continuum 18.7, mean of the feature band 16.8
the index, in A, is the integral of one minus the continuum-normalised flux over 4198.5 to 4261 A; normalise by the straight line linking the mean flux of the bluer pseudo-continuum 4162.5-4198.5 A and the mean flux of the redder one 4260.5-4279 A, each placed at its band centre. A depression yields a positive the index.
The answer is 0.7 A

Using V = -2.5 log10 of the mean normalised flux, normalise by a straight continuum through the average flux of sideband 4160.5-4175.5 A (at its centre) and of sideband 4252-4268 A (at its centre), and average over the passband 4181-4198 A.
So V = 0.07 mag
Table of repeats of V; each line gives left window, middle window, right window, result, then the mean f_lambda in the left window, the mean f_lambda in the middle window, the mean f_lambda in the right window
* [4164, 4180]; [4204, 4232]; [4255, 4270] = 0.02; 17.8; 17.9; 18.6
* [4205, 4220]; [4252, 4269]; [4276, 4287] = 0.01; 18.5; 18.8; 19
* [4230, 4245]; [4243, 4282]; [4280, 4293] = -0.04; 18.2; 18.7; 18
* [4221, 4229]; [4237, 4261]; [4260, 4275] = -0.02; 16.9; 18.3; 18.8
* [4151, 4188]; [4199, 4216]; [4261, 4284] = -0.01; 17.4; 18.1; 18.9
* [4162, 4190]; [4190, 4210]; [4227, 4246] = -0.03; 17.6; 18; 17.6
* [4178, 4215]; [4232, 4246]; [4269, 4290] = -0.02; 17.6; 18.2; 18.2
